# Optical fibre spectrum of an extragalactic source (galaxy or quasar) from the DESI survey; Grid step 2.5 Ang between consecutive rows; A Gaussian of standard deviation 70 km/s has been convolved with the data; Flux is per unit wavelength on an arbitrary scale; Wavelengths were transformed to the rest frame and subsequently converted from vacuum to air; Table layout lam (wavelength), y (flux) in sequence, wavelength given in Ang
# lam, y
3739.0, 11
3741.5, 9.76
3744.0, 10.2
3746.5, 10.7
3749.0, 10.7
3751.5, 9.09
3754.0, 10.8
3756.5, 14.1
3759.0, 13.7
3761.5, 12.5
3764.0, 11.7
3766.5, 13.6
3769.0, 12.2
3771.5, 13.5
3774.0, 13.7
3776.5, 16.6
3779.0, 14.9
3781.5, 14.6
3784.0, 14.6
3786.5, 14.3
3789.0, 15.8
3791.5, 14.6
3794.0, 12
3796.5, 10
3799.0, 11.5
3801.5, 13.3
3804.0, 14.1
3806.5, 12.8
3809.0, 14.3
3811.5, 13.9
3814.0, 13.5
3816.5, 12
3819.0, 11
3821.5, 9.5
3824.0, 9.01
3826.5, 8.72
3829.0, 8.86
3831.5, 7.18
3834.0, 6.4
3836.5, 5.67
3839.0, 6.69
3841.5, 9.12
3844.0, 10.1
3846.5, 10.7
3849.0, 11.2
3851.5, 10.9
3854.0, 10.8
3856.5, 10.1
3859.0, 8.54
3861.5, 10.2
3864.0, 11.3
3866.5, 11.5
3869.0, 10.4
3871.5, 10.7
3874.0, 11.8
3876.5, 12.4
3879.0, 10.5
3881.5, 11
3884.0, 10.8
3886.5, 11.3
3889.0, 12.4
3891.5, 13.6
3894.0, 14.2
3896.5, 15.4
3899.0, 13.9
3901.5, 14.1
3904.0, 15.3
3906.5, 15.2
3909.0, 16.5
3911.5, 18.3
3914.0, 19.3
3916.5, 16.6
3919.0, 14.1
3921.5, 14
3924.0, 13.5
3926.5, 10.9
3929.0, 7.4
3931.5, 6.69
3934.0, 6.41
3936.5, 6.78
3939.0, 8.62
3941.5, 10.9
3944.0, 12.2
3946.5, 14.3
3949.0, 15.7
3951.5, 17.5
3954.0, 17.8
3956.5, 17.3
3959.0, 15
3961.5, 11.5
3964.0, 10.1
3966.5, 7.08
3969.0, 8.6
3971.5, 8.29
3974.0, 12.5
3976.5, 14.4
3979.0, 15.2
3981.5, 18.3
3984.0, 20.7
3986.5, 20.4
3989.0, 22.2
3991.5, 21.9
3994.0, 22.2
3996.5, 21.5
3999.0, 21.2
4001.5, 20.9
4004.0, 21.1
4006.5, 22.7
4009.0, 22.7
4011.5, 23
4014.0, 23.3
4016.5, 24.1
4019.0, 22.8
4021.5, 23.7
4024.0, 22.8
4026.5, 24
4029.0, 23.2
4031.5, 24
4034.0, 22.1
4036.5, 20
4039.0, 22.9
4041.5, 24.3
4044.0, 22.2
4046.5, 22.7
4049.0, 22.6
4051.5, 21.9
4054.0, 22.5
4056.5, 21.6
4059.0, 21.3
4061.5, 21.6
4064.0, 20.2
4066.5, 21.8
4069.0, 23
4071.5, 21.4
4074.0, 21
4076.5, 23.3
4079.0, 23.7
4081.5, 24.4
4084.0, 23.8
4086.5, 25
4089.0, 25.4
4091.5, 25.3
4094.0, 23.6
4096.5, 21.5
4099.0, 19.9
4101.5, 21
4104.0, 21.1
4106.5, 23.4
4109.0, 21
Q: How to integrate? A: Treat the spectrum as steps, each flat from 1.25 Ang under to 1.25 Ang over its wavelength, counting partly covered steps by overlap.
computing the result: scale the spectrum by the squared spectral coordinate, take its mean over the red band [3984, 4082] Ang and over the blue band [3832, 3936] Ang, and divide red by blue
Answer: 2.1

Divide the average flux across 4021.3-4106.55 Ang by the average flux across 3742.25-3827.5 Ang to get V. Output 1.80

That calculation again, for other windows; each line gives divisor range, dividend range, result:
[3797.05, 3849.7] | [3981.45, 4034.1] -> 2.14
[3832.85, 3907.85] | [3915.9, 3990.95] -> 1.18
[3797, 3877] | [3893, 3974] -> 1.22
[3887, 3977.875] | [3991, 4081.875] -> 1.73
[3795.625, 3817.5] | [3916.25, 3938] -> 0.81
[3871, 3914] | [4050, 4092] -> 1.67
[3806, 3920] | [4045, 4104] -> 1.91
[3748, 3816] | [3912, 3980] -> 0.94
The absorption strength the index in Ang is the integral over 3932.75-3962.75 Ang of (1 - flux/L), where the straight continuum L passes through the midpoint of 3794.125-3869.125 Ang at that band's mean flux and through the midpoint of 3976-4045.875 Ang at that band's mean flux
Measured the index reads 8.51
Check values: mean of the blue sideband 10.5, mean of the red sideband 21.8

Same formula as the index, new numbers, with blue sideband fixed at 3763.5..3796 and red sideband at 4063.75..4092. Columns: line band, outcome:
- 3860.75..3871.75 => 3.8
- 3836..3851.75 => 6.6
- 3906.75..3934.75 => 7.7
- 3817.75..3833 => 6.3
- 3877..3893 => 5.2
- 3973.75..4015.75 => 0.4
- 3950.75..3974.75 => 8.7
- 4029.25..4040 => -0.2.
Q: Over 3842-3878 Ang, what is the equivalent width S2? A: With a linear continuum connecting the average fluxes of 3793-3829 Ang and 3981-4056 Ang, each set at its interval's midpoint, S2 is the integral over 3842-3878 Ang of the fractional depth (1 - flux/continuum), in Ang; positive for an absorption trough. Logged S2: 8.9 Ang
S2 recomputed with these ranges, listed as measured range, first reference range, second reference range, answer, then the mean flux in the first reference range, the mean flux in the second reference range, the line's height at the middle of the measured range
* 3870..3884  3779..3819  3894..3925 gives 3.4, 13.4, 15.5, 14.9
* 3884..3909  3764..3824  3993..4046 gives 5.1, 13.2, 22.6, 17.5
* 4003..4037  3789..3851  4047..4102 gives -4.9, 10.8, 22.6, 20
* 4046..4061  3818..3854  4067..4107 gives -0.7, 8.98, 22.9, 21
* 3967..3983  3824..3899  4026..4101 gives 4.3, 10.5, 22.6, 17.3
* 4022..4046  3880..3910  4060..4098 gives -2.5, 13.6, 23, 20.7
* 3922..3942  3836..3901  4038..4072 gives 7.8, 11.1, 22.2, 14.8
